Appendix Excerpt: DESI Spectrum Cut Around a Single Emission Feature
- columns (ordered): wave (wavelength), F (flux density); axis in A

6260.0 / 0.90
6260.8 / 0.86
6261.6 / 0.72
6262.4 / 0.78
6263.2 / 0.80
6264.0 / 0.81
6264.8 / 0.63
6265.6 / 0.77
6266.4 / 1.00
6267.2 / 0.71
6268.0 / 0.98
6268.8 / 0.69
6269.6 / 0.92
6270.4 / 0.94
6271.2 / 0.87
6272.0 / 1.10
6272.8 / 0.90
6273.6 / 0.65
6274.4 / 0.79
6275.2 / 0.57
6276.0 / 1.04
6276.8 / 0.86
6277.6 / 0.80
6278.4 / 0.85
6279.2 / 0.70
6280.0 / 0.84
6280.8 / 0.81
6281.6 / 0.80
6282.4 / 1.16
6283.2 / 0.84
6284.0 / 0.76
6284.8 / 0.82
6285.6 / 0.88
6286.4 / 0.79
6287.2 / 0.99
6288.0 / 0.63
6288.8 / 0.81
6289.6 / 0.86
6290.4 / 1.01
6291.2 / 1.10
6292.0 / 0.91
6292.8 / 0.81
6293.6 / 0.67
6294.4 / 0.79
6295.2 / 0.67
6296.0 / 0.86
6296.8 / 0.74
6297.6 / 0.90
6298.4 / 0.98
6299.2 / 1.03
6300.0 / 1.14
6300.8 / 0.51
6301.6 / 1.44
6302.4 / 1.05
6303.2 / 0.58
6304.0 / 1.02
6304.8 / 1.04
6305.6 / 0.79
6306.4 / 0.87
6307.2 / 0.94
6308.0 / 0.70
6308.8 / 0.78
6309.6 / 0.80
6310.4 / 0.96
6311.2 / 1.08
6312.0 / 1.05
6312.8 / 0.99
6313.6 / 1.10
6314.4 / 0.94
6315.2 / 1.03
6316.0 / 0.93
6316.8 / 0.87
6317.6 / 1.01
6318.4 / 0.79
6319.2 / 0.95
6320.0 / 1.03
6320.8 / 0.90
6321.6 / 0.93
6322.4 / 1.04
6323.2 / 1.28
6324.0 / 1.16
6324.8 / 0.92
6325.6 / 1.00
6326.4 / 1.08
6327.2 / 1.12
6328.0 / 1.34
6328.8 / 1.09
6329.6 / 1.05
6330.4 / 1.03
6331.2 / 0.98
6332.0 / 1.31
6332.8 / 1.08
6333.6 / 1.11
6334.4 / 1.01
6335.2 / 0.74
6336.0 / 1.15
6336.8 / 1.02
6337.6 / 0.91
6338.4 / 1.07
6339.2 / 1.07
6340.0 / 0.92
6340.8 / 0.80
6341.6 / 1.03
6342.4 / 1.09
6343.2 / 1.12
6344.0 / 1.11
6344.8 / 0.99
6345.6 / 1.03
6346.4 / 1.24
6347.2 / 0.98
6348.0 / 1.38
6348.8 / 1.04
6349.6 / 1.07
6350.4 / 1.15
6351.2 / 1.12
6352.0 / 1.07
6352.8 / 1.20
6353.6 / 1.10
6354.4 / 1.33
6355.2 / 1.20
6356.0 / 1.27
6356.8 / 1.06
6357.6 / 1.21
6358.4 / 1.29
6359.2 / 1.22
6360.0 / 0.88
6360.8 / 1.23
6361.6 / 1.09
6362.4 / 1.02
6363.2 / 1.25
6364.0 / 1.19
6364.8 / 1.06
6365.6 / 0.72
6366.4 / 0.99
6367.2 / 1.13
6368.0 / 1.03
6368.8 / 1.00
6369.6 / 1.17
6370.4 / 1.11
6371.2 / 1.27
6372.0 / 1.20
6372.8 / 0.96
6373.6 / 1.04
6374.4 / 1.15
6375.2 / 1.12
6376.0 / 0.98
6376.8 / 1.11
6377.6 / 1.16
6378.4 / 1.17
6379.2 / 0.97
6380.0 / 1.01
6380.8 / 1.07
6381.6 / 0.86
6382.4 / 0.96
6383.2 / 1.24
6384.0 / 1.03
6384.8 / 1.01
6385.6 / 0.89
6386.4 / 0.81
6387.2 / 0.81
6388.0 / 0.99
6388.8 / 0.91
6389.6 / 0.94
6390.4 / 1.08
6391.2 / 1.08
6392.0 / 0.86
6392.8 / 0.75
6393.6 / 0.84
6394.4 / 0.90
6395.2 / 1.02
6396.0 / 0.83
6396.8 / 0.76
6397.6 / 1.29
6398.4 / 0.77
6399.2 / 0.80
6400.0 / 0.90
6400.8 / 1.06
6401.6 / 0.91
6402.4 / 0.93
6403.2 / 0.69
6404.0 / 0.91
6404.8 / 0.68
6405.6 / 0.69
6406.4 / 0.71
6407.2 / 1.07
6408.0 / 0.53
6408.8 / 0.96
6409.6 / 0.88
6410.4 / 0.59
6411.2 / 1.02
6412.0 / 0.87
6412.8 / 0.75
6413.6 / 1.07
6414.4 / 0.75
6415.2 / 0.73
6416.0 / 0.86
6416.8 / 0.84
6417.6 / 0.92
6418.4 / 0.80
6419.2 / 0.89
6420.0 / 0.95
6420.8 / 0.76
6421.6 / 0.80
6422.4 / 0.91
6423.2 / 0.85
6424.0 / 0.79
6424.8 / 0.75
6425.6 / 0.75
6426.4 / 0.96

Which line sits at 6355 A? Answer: C III]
